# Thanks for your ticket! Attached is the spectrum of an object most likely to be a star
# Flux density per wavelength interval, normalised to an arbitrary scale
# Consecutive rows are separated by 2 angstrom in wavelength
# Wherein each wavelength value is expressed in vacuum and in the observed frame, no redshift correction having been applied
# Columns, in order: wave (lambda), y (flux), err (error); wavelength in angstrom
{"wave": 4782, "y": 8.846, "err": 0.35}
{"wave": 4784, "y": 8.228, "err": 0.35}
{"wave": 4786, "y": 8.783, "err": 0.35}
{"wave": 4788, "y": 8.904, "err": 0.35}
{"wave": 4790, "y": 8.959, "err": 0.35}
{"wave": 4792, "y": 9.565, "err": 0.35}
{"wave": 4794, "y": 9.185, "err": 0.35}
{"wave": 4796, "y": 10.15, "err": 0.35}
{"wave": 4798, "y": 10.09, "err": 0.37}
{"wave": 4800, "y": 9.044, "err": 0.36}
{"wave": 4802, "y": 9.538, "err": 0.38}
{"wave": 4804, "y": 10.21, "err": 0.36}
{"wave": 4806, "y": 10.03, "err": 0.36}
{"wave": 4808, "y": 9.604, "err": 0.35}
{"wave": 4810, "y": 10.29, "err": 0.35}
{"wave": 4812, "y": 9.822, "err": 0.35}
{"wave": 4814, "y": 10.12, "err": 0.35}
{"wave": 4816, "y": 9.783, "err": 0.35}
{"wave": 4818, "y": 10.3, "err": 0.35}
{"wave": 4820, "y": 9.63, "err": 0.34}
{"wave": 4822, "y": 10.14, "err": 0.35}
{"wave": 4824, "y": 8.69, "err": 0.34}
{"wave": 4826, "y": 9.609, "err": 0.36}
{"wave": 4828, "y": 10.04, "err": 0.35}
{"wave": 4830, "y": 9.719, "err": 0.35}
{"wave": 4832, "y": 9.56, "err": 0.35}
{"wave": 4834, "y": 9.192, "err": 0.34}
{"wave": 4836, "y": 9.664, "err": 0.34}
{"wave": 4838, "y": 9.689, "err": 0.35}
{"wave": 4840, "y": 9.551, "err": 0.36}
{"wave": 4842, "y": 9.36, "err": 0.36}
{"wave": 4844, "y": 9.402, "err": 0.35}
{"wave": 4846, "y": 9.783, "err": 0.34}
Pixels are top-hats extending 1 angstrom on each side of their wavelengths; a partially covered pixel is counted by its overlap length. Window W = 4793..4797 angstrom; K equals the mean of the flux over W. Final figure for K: 9.67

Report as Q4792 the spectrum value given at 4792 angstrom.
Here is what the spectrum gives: 9.565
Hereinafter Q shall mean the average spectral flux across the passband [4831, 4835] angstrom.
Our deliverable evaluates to 9.38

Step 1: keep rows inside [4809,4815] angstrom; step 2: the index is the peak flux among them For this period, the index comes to 10.29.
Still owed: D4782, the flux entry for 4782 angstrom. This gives 8.846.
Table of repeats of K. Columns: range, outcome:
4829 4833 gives 9.64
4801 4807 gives 9.93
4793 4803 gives 9.6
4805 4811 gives 9.97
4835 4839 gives 9.68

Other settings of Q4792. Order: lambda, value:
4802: 9.538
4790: 8.959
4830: 9.719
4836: 9.664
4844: 9.402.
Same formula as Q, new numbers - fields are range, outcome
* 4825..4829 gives 9.82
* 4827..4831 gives 9.88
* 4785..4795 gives 9.08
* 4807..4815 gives 9.96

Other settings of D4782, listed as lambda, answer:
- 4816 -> 9.783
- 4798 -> 10.09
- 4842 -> 9.36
